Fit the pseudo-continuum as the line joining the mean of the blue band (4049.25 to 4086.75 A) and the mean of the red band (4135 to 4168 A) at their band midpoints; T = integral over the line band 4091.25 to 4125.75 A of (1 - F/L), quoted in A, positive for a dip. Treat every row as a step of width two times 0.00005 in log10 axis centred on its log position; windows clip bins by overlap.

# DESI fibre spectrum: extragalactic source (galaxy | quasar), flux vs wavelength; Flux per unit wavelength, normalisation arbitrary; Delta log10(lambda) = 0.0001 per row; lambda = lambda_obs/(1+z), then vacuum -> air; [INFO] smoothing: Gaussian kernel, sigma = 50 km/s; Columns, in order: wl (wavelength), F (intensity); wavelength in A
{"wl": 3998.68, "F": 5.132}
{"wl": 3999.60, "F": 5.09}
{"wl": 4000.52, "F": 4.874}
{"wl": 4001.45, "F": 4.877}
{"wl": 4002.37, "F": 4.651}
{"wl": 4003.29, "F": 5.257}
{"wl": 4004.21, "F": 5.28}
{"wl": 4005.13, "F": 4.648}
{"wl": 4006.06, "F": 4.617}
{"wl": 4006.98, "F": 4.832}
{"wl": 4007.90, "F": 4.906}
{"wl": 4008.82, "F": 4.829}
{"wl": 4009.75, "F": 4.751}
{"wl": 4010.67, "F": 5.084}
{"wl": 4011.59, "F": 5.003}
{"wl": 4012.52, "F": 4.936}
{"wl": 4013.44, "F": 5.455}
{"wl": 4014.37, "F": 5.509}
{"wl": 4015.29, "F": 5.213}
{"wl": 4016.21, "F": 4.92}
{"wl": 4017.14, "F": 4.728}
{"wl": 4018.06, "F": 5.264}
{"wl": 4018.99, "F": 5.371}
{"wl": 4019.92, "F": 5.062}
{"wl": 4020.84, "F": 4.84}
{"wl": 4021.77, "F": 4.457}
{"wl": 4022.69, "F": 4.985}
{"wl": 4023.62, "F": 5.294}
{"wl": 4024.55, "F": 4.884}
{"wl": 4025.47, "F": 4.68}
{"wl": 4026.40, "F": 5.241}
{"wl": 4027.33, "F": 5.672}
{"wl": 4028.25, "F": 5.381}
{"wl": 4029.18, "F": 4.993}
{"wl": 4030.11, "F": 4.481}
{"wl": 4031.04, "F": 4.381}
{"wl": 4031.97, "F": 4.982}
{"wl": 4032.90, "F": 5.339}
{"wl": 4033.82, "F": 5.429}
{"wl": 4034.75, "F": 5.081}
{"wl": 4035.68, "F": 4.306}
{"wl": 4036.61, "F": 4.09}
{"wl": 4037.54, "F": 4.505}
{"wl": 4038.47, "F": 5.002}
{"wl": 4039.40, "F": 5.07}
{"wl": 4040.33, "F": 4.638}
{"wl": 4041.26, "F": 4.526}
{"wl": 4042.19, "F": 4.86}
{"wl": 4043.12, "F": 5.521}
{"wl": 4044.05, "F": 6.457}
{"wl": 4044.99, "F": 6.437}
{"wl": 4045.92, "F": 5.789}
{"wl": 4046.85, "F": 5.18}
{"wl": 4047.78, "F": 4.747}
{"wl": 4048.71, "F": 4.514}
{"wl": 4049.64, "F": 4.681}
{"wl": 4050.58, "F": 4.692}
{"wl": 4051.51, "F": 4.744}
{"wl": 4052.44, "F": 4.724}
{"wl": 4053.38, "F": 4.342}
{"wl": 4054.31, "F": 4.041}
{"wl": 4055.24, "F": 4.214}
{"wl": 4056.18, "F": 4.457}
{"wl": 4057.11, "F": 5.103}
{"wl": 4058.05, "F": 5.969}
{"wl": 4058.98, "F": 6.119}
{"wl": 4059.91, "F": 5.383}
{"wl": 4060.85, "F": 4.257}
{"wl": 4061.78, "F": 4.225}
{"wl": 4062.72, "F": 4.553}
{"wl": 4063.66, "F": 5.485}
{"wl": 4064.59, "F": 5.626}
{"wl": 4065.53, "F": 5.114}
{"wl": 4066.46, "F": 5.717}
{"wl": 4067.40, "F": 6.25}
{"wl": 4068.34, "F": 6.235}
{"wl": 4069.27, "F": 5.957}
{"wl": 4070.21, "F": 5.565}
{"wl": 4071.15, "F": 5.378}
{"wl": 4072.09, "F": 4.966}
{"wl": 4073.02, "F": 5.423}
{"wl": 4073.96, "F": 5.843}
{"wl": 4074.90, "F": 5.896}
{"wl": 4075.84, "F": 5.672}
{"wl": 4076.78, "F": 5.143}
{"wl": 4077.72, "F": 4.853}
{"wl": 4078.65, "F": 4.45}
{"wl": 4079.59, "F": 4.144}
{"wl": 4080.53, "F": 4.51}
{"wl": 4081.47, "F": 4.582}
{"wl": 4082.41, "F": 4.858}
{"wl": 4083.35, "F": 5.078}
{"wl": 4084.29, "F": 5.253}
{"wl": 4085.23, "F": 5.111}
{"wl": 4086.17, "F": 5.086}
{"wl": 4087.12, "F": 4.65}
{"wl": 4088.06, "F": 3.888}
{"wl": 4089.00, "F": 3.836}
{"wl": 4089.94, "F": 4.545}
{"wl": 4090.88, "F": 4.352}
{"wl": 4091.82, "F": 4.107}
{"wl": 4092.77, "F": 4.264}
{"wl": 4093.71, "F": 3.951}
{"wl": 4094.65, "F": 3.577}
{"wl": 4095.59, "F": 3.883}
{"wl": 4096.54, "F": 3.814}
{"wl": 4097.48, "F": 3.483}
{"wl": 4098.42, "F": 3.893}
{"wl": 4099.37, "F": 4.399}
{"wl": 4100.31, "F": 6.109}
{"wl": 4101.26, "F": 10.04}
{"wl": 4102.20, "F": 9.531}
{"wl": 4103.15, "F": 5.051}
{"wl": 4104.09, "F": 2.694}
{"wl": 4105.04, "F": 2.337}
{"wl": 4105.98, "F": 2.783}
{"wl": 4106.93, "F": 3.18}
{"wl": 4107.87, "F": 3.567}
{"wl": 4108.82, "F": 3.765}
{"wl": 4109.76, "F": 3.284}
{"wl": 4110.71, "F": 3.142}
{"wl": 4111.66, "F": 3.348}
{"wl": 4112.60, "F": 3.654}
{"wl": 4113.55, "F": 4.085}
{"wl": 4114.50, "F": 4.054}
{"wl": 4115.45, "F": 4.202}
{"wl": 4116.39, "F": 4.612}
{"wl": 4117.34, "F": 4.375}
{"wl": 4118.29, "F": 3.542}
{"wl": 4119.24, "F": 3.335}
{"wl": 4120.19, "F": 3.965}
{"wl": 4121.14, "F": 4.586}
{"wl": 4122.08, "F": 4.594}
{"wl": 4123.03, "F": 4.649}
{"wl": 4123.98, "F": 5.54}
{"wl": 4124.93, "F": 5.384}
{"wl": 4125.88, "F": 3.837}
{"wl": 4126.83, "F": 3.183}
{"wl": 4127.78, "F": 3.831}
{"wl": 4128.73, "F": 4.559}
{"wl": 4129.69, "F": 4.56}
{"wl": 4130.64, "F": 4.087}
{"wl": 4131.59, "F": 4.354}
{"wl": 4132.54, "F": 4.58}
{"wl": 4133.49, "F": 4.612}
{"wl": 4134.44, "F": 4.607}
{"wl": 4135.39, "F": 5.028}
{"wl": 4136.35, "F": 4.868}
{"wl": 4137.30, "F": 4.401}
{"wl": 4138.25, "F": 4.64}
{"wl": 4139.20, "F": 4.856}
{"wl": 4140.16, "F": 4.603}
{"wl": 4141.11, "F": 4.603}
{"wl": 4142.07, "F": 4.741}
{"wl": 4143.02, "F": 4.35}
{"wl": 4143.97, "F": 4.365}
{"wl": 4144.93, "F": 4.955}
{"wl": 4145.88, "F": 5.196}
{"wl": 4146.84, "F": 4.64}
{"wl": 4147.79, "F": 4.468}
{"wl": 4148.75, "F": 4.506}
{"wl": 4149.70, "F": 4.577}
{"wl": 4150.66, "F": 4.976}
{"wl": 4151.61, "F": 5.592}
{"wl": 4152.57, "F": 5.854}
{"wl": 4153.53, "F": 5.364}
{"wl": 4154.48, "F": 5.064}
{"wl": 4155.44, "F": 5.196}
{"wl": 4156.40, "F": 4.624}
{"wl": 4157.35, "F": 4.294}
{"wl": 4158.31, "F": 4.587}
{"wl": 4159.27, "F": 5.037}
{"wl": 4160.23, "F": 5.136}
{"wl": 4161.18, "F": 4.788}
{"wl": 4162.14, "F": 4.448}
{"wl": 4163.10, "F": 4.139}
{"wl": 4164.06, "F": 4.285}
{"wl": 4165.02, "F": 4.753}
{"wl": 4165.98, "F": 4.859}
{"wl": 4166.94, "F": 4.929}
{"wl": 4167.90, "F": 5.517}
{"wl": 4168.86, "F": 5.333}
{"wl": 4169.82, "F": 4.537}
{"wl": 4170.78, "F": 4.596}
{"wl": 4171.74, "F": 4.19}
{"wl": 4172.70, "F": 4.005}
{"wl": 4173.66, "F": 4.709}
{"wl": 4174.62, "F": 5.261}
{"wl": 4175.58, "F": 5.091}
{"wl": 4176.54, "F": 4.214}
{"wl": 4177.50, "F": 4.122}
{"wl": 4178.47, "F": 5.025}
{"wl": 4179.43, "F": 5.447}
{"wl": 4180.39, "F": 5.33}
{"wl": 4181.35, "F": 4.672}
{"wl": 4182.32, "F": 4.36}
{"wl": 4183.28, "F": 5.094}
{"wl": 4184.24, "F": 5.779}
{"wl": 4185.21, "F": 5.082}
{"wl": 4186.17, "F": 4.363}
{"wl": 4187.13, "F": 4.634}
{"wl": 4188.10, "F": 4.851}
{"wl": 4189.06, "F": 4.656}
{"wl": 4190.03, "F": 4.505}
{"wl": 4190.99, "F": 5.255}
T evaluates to 4.6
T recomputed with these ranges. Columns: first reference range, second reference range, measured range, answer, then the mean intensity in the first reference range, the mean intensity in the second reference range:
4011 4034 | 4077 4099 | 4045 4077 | -3.81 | 5.06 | 4.36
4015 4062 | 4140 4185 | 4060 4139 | 4.61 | 4.97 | 4.82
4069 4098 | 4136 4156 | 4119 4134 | 1.35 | 4.7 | 4.85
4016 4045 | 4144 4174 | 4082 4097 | 1.60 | 5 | 4.8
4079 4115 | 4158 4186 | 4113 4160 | 0.13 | 4.36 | 4.8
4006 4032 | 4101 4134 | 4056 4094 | -3.62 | 5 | 4.28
